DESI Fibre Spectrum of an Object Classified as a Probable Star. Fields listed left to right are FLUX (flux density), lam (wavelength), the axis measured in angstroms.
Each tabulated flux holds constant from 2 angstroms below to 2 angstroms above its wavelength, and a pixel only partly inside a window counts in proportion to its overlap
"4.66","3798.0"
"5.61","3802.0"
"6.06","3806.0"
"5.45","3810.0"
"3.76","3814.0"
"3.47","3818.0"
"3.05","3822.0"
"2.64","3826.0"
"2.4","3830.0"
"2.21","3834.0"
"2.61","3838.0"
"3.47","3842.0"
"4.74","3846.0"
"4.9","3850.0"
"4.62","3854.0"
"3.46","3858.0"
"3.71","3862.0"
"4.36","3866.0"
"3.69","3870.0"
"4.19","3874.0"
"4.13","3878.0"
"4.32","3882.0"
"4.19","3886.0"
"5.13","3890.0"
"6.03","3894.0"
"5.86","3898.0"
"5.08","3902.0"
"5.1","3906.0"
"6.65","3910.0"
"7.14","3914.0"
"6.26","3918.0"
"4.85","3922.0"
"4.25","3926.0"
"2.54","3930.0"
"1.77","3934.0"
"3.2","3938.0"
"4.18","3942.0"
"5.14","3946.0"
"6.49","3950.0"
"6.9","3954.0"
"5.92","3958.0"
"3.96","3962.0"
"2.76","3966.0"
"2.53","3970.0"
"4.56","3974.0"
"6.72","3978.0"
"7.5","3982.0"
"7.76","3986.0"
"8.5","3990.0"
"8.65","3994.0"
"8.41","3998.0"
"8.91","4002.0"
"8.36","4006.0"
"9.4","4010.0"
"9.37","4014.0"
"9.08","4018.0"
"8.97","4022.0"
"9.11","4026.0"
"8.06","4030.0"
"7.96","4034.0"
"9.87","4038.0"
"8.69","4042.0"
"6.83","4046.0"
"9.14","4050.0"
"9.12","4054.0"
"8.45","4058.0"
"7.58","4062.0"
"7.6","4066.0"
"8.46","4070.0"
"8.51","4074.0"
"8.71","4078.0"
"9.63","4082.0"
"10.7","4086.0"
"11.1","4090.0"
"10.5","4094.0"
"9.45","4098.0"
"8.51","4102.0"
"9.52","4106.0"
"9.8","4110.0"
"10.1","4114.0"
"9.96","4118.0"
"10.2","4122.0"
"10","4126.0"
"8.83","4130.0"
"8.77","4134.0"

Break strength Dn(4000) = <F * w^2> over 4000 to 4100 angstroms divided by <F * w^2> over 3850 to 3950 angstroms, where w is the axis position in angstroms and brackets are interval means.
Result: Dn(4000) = 2.09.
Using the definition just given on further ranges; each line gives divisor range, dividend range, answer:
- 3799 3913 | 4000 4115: 2.29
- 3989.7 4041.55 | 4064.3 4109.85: 1.10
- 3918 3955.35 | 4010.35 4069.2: 2.04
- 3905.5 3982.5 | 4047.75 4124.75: 2.06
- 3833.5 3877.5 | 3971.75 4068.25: 2.31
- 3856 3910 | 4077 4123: 2.37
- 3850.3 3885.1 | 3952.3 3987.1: 1.37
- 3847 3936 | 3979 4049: 1.95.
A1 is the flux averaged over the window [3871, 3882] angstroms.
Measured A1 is 4.15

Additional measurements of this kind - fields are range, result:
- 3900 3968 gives 4.83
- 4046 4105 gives 9.03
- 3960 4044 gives 7.58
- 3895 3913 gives 5.77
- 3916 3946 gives 3.95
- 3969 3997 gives 6.81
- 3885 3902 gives 5.34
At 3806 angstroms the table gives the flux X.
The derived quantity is 6.06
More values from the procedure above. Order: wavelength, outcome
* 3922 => 4.85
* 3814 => 3.76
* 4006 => 8.36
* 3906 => 5.1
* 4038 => 9.87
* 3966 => 2.76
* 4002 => 8.91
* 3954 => 6.9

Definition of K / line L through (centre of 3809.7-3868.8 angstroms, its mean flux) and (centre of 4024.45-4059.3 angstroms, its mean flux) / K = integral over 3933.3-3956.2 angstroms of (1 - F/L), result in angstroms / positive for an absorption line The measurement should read 5.4 angstroms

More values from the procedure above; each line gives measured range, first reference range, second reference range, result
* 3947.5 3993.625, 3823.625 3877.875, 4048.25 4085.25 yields 4.0 angstroms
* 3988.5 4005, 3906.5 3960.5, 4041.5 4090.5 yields -4.4 angstroms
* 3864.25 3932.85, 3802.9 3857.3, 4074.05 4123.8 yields 5.7 angstroms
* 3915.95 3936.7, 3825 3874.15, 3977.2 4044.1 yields 7.0 angstroms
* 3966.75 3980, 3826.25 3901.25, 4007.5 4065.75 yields 4.9 angstroms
